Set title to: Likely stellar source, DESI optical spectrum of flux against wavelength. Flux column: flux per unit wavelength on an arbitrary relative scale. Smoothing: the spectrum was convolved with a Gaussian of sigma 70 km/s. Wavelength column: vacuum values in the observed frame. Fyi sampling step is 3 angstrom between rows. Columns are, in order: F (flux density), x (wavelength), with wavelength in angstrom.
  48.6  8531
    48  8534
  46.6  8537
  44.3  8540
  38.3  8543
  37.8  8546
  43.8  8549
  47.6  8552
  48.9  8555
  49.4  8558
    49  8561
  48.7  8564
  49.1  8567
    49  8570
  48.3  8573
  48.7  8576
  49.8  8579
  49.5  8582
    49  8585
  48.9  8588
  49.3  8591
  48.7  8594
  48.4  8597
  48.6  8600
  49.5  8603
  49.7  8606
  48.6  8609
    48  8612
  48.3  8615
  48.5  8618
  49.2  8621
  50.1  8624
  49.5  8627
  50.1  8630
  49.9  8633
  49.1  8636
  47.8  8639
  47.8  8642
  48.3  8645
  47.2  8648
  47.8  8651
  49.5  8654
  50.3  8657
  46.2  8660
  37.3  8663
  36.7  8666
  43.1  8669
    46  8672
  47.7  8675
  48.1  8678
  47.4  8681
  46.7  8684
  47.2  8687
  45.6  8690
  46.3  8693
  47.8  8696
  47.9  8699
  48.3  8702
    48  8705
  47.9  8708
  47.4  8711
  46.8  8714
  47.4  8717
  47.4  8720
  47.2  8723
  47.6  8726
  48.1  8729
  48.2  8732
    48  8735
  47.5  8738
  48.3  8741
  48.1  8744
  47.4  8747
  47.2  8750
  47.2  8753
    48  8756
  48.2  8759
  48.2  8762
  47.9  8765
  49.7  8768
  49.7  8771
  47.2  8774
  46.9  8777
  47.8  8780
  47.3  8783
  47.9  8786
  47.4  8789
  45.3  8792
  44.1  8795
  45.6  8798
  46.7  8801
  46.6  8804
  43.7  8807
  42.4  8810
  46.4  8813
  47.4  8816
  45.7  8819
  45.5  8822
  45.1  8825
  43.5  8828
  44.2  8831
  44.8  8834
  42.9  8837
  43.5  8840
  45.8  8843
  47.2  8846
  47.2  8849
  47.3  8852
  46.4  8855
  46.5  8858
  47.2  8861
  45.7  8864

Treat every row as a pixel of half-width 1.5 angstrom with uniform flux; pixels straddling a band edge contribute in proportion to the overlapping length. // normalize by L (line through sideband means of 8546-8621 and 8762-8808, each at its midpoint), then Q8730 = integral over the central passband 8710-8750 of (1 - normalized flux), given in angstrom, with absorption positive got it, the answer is -0.21 angstrom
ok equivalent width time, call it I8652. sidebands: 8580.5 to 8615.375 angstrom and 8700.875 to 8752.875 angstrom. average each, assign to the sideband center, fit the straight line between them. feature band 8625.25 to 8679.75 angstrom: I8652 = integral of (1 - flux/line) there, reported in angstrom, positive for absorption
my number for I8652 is 1.8 angstrom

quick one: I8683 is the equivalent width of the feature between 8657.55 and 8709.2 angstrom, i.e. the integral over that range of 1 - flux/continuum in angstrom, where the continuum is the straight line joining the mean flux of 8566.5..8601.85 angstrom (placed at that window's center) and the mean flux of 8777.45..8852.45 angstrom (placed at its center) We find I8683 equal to 1.8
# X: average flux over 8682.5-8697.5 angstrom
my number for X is 46.7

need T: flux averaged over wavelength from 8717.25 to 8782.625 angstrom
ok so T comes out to 47.9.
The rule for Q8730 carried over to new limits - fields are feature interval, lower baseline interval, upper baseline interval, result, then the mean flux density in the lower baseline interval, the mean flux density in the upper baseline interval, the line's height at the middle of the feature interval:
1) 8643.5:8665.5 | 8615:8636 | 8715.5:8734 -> 1.2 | 49.4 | 47.7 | 48.9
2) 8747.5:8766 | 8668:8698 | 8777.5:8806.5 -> -0.5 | 46.7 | 46.4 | 46.5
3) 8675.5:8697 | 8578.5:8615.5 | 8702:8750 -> 0.5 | 48.9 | 47.7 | 48.1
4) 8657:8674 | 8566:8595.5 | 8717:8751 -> 1.9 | 49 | 47.7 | 48.3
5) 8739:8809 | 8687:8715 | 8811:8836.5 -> -1.7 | 47.3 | 45.2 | 46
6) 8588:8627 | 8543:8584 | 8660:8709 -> -1.8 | 47.3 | 45.7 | 46.8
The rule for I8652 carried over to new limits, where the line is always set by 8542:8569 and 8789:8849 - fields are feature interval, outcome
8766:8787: -1.27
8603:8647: -2.98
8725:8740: -0.80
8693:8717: -1.09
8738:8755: -0.83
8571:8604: -2.17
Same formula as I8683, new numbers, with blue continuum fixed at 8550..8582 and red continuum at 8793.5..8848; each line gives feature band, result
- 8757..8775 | -1.03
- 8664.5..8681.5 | 0.92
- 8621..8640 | -0.63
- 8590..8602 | -0.10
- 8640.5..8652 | -0.04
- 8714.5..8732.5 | -0.41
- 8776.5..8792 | -0.57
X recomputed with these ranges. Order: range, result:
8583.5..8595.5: 49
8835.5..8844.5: 44.1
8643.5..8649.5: 47.8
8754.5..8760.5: 48.1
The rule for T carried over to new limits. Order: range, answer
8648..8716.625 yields 46.4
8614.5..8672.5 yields 47.1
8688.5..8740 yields 47.5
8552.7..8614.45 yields 48.9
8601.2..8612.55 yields 49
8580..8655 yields 48.9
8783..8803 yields 46.3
